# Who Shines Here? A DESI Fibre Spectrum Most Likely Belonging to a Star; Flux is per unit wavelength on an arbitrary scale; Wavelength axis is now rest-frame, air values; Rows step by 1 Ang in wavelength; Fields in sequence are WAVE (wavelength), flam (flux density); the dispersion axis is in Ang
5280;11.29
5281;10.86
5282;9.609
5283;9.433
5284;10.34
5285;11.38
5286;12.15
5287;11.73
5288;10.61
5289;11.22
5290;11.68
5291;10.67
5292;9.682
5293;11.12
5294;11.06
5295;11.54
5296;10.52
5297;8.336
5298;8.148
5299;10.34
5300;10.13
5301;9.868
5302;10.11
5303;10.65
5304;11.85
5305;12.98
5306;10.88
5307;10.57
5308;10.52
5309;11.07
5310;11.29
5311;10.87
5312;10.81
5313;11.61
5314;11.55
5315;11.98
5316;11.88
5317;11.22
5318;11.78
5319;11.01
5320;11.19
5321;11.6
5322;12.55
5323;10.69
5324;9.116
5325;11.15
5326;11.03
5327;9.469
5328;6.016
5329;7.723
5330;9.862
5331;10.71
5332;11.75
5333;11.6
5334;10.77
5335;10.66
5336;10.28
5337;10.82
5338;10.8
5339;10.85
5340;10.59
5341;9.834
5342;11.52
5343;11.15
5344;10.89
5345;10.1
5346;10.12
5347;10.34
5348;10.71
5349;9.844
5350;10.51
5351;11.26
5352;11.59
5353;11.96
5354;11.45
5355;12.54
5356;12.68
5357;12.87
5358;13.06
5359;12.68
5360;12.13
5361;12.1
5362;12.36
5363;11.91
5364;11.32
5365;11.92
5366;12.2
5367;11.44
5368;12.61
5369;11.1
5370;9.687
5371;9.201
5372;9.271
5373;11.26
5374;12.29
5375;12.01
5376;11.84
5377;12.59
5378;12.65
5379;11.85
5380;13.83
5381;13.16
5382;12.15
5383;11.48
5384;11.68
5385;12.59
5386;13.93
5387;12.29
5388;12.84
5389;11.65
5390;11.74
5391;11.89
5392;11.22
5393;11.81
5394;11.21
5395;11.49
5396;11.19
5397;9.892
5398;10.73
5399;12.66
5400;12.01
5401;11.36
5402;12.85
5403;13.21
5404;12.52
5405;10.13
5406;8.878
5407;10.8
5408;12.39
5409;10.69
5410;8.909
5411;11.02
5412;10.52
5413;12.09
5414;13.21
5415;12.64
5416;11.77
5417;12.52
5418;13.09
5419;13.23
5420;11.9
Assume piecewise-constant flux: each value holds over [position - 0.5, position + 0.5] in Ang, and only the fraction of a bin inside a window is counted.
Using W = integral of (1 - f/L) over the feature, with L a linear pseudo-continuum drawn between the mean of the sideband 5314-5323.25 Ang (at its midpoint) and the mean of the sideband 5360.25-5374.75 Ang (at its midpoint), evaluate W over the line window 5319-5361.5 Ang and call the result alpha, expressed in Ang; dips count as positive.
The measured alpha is 2.0 Ang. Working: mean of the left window 11.6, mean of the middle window 10.9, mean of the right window 11.4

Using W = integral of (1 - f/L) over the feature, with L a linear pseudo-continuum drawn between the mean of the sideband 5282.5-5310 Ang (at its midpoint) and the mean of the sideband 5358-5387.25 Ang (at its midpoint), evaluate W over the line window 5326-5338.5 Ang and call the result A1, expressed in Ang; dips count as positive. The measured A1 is 1.3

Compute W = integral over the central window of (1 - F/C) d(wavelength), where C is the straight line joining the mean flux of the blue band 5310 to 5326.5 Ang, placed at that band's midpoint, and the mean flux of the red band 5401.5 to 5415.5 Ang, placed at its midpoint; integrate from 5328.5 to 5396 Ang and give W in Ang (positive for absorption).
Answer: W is -0.8 Ang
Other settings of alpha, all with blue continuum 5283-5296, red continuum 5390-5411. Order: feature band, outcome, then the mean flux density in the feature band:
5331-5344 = 0.3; 10.9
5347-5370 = -1.2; 11.8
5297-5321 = 0.3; 10.9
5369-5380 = -0.1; 11.4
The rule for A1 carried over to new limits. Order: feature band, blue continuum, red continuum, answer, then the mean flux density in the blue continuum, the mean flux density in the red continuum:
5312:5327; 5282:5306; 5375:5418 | -0.4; 10.7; 11.8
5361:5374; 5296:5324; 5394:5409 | -0.1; 10.9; 11.4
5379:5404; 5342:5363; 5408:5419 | -0.8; 11.5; 11.8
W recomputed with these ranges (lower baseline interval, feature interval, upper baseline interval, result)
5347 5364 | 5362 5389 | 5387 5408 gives -0.5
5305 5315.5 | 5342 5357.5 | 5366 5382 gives 0.4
